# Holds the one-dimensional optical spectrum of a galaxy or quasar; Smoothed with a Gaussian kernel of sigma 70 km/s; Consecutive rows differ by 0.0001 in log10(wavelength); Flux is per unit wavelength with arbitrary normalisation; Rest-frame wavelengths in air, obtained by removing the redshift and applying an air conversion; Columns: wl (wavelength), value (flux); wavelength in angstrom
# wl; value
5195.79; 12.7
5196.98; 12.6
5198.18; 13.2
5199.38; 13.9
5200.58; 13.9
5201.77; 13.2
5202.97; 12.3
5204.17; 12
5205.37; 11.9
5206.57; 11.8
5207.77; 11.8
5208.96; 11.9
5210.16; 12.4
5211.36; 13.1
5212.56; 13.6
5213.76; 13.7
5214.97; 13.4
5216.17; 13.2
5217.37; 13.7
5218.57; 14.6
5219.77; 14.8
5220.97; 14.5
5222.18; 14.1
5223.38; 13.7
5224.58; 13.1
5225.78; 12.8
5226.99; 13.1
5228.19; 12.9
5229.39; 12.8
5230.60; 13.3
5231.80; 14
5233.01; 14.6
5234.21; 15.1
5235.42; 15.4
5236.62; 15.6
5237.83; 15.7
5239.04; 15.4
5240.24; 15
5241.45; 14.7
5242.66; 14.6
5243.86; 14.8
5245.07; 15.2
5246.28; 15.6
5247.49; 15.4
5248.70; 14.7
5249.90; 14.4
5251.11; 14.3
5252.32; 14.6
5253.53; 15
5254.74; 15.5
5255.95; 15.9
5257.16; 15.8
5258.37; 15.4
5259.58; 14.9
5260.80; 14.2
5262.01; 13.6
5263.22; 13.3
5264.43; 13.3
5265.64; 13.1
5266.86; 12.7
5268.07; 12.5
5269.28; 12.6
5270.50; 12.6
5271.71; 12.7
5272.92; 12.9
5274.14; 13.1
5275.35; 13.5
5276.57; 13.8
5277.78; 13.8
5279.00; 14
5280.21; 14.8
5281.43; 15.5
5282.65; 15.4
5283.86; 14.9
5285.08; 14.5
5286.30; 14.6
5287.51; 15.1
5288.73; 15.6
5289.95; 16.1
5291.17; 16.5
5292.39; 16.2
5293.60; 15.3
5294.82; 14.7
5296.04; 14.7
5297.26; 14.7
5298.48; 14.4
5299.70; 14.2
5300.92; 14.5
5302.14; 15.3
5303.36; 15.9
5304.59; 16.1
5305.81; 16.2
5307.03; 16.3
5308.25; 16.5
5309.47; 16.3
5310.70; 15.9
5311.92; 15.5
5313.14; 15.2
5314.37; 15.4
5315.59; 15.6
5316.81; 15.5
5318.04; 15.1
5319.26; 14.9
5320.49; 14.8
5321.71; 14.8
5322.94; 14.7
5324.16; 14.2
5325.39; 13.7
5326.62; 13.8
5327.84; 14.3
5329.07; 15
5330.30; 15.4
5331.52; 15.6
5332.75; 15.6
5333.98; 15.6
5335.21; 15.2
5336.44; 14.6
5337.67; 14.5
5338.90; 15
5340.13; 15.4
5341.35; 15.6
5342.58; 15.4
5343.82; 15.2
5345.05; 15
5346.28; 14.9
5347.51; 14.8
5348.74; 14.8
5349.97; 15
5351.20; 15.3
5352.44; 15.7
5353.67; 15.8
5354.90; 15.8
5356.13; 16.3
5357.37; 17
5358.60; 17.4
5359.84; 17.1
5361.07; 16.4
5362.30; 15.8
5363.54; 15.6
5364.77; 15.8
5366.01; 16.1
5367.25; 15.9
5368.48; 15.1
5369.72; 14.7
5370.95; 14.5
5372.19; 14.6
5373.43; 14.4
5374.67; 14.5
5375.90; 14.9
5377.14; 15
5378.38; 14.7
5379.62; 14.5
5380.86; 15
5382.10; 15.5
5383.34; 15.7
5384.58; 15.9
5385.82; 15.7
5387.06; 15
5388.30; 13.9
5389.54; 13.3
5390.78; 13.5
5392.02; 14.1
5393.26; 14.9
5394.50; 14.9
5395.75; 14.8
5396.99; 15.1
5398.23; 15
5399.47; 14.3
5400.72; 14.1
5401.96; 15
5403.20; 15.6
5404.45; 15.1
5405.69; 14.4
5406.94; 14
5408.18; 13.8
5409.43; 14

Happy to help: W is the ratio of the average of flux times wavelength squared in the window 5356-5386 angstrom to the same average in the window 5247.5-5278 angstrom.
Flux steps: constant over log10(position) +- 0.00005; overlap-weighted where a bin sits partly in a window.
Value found 1.16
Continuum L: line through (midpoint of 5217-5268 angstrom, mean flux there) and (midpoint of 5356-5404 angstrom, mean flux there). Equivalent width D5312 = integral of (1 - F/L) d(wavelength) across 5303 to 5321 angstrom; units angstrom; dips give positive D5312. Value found -1.1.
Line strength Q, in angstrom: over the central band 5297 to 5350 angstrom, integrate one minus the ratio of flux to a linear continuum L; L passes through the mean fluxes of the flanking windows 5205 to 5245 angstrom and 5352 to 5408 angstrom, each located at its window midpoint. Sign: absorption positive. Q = -1.7 angstrom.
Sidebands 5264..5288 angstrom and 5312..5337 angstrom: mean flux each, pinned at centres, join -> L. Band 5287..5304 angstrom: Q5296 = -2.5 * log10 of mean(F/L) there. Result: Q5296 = -0.07 mag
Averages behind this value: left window 13.8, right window 15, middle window 15.2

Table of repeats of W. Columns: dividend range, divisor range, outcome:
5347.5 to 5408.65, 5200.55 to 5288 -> 1.14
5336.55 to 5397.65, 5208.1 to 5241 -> 1.16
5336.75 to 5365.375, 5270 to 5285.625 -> 1.15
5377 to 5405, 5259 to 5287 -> 1.12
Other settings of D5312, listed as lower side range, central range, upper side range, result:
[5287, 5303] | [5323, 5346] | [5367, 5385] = 0.2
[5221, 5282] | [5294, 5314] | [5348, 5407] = -1.1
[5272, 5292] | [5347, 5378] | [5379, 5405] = -1.6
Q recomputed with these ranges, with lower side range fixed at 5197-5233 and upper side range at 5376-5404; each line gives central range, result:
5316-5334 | -0.8 angstrom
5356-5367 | -1.4 angstrom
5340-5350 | -0.5 angstrom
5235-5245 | -1.3 angstrom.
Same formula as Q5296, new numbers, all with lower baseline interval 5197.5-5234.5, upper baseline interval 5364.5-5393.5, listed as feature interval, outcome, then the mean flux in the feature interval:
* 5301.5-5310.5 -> -0.137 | 16.1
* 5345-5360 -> -0.081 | 15.7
